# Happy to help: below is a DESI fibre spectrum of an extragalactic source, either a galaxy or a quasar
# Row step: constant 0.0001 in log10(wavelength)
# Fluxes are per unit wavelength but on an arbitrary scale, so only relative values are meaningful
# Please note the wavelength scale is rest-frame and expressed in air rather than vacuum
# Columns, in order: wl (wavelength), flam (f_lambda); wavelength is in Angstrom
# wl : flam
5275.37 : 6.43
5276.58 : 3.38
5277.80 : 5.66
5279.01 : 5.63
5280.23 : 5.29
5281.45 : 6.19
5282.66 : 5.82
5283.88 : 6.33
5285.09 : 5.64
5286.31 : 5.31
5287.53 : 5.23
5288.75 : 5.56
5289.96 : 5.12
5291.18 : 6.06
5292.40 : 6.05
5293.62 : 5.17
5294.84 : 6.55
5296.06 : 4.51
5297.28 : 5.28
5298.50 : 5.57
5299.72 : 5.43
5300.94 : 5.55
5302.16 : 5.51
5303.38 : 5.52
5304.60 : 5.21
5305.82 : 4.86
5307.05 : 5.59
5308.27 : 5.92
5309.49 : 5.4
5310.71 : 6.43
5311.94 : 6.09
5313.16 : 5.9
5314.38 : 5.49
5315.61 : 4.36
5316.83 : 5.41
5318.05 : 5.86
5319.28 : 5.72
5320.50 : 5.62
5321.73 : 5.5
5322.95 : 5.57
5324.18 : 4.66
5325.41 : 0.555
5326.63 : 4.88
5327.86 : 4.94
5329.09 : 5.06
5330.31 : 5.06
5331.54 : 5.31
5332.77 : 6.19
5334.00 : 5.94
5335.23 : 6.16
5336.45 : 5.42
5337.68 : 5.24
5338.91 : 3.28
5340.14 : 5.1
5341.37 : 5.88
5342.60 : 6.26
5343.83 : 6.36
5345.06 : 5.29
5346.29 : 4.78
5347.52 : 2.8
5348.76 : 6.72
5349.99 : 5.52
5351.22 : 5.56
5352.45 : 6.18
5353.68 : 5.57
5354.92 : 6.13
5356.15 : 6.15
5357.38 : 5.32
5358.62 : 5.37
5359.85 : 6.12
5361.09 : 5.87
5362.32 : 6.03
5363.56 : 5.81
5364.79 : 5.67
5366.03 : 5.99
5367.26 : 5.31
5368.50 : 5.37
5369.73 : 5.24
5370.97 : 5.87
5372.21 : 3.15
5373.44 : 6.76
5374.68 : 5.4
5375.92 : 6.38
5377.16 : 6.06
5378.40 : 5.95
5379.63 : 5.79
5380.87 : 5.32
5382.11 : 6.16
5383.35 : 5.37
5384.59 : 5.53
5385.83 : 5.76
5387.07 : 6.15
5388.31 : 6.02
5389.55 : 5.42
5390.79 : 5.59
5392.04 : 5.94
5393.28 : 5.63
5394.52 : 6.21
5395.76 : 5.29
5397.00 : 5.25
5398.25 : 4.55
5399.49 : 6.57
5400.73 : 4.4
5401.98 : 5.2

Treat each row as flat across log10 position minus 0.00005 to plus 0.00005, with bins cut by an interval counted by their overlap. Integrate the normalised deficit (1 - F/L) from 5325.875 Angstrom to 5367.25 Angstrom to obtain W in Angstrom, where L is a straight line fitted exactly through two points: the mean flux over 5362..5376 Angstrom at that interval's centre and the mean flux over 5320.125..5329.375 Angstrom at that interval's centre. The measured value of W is -3.75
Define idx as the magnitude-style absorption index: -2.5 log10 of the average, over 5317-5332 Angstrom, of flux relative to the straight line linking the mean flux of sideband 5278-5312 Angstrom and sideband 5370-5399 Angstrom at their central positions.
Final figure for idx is 0.14 mag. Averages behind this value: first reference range 5.59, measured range 4.91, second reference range 5.63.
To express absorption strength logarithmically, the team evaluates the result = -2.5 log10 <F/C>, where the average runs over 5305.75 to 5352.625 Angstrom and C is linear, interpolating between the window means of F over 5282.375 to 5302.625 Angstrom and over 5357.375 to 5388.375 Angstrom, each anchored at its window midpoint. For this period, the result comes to 0.06 mag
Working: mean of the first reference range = 5.57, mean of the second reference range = 5.68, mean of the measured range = 5.3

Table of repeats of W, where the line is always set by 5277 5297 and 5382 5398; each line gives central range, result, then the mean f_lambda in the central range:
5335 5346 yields 0.5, 5.4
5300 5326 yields 1.6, 5.28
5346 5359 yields 0.4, 5.48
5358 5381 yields 0.0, 5.66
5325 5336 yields 1.3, 4.99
